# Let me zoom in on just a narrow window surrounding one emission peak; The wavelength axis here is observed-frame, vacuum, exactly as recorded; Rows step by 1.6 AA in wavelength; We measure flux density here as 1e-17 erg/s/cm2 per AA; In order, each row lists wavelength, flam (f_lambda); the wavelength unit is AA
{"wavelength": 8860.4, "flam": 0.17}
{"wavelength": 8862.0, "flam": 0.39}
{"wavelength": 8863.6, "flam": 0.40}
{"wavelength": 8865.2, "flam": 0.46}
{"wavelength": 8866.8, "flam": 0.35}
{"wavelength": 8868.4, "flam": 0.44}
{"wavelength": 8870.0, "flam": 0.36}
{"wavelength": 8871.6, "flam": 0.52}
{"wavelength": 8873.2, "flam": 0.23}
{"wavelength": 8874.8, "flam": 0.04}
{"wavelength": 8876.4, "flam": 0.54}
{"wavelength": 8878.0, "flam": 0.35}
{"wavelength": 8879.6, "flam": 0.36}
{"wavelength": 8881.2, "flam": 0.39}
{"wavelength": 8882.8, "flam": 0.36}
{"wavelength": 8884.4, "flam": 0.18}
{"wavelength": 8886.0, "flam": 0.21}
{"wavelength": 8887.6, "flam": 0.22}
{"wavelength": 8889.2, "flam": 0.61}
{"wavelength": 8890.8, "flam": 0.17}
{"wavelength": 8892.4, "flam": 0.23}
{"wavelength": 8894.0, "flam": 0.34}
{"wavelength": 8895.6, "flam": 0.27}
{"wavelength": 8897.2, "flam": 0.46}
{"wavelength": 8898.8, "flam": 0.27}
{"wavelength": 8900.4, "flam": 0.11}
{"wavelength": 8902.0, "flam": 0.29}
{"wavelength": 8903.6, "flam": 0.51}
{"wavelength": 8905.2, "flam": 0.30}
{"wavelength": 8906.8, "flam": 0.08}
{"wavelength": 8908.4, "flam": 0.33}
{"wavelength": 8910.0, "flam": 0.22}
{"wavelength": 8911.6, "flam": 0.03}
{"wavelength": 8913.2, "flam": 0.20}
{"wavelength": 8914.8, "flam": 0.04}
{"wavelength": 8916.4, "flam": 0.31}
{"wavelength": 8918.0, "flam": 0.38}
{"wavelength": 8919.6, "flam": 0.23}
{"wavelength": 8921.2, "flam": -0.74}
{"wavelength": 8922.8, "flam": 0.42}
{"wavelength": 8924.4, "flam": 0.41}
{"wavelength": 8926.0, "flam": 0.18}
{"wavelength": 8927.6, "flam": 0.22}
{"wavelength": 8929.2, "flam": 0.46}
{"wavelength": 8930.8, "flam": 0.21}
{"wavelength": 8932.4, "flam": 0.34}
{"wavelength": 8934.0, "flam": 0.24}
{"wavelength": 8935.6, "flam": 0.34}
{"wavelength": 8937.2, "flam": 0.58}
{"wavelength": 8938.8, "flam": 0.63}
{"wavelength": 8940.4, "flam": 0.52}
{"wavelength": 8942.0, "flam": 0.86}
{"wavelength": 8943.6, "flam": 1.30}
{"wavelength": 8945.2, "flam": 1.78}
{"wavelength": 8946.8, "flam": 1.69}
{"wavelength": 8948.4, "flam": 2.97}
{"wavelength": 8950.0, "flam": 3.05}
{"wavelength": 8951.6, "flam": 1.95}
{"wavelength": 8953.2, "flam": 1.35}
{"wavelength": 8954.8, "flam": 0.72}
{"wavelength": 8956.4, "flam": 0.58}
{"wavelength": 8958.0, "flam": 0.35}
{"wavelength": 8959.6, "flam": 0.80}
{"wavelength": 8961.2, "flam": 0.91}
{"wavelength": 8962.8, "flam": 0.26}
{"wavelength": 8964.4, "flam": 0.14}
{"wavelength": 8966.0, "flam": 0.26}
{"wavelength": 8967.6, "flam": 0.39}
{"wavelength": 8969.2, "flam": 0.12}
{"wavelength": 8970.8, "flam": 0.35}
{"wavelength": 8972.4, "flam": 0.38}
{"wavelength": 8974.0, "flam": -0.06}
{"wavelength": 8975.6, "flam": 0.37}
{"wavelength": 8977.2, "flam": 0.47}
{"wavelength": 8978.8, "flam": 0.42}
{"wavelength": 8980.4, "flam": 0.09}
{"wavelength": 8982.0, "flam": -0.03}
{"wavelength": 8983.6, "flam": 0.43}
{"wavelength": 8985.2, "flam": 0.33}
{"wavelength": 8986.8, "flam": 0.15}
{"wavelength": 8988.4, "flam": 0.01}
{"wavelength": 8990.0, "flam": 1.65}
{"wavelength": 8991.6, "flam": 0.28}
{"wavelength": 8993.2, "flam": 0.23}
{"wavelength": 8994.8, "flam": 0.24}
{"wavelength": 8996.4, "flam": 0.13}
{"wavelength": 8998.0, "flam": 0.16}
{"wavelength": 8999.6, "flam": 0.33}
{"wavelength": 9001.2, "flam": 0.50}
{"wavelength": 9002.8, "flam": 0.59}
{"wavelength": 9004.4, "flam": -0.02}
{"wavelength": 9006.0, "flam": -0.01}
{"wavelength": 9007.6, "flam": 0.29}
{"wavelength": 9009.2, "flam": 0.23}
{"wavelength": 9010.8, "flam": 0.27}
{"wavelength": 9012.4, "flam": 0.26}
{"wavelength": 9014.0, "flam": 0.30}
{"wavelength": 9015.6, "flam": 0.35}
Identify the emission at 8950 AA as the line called H-beta 4861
